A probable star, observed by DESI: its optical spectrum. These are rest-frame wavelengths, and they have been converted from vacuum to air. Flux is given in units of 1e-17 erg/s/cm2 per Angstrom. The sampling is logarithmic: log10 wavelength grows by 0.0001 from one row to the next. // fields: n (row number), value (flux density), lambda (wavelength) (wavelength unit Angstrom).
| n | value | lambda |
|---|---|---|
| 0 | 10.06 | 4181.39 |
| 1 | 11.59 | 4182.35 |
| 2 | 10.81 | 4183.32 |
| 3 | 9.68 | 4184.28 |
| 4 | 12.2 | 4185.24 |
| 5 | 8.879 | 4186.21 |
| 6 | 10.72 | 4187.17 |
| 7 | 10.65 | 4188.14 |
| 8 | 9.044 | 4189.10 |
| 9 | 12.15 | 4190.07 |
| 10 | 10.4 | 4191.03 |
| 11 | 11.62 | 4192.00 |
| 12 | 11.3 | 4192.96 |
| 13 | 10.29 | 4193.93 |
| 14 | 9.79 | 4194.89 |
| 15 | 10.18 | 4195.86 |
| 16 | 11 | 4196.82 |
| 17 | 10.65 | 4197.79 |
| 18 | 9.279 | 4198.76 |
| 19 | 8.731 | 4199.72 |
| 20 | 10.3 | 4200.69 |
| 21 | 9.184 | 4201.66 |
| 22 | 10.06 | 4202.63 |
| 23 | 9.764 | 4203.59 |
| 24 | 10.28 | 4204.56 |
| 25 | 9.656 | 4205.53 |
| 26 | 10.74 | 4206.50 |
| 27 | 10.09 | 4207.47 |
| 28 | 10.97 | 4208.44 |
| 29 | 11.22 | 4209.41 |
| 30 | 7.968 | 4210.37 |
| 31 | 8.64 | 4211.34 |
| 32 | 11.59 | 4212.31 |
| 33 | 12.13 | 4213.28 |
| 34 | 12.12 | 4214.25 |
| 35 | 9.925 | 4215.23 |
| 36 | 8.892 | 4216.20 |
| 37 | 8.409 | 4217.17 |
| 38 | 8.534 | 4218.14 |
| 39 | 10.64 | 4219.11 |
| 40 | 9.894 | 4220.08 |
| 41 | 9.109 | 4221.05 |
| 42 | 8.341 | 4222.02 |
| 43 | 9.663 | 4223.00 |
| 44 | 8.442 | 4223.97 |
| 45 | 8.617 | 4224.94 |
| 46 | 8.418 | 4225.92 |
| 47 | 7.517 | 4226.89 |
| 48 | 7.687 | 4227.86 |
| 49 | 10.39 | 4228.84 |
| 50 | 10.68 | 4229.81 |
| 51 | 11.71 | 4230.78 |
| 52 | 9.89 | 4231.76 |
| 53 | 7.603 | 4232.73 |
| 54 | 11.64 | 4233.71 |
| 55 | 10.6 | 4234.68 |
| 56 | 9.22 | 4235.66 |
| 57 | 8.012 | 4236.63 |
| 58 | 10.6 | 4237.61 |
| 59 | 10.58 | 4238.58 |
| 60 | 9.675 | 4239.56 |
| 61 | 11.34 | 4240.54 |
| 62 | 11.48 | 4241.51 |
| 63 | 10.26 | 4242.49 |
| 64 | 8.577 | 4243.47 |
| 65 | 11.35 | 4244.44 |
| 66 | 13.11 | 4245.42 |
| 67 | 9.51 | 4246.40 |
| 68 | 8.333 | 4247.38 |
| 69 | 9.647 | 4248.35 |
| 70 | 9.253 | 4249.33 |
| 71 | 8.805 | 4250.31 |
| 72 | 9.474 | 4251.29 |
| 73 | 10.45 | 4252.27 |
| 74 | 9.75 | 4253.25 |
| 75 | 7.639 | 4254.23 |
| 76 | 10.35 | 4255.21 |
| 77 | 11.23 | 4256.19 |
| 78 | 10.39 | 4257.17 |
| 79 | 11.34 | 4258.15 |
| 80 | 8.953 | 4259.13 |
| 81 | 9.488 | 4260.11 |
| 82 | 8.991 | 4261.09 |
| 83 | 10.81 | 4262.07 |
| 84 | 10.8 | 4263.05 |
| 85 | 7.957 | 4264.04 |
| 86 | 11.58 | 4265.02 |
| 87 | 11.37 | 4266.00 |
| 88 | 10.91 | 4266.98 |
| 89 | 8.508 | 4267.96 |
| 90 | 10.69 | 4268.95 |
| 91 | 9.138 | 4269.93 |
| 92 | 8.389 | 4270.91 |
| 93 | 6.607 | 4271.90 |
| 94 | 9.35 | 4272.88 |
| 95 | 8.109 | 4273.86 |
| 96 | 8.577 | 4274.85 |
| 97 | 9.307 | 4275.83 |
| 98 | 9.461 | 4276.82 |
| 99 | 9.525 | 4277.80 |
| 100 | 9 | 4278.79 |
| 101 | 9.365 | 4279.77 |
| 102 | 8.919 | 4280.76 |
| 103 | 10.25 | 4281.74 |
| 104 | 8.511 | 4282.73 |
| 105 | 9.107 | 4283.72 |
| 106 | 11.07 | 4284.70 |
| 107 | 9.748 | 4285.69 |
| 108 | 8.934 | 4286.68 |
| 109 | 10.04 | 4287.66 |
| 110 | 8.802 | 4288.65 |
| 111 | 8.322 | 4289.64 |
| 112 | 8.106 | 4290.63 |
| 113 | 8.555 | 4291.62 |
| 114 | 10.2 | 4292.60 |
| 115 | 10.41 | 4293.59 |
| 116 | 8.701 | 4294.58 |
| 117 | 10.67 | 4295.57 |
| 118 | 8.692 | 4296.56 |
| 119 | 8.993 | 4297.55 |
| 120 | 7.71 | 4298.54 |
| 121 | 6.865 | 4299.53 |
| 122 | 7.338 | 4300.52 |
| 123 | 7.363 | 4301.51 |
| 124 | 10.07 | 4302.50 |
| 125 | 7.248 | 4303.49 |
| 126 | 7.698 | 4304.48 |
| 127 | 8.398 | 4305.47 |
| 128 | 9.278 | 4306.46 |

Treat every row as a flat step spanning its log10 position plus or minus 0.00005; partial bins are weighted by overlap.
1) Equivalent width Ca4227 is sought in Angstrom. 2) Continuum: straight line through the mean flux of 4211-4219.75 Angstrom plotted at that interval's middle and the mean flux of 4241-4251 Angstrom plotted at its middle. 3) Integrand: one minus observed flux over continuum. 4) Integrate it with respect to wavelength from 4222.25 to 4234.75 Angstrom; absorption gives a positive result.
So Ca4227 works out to 0.9 Angstrom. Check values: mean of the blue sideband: 10.1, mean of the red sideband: 10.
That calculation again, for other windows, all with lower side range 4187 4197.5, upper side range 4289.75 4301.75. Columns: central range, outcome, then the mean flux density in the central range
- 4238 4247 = -0.9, 10.6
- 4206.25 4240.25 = 1.1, 9.72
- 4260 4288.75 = -1.2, 9.45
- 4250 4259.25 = -0.4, 9.89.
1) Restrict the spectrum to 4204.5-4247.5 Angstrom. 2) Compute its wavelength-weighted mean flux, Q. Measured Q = 9.88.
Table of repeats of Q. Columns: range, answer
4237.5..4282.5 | 9.75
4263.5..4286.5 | 9.36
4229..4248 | 10.2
